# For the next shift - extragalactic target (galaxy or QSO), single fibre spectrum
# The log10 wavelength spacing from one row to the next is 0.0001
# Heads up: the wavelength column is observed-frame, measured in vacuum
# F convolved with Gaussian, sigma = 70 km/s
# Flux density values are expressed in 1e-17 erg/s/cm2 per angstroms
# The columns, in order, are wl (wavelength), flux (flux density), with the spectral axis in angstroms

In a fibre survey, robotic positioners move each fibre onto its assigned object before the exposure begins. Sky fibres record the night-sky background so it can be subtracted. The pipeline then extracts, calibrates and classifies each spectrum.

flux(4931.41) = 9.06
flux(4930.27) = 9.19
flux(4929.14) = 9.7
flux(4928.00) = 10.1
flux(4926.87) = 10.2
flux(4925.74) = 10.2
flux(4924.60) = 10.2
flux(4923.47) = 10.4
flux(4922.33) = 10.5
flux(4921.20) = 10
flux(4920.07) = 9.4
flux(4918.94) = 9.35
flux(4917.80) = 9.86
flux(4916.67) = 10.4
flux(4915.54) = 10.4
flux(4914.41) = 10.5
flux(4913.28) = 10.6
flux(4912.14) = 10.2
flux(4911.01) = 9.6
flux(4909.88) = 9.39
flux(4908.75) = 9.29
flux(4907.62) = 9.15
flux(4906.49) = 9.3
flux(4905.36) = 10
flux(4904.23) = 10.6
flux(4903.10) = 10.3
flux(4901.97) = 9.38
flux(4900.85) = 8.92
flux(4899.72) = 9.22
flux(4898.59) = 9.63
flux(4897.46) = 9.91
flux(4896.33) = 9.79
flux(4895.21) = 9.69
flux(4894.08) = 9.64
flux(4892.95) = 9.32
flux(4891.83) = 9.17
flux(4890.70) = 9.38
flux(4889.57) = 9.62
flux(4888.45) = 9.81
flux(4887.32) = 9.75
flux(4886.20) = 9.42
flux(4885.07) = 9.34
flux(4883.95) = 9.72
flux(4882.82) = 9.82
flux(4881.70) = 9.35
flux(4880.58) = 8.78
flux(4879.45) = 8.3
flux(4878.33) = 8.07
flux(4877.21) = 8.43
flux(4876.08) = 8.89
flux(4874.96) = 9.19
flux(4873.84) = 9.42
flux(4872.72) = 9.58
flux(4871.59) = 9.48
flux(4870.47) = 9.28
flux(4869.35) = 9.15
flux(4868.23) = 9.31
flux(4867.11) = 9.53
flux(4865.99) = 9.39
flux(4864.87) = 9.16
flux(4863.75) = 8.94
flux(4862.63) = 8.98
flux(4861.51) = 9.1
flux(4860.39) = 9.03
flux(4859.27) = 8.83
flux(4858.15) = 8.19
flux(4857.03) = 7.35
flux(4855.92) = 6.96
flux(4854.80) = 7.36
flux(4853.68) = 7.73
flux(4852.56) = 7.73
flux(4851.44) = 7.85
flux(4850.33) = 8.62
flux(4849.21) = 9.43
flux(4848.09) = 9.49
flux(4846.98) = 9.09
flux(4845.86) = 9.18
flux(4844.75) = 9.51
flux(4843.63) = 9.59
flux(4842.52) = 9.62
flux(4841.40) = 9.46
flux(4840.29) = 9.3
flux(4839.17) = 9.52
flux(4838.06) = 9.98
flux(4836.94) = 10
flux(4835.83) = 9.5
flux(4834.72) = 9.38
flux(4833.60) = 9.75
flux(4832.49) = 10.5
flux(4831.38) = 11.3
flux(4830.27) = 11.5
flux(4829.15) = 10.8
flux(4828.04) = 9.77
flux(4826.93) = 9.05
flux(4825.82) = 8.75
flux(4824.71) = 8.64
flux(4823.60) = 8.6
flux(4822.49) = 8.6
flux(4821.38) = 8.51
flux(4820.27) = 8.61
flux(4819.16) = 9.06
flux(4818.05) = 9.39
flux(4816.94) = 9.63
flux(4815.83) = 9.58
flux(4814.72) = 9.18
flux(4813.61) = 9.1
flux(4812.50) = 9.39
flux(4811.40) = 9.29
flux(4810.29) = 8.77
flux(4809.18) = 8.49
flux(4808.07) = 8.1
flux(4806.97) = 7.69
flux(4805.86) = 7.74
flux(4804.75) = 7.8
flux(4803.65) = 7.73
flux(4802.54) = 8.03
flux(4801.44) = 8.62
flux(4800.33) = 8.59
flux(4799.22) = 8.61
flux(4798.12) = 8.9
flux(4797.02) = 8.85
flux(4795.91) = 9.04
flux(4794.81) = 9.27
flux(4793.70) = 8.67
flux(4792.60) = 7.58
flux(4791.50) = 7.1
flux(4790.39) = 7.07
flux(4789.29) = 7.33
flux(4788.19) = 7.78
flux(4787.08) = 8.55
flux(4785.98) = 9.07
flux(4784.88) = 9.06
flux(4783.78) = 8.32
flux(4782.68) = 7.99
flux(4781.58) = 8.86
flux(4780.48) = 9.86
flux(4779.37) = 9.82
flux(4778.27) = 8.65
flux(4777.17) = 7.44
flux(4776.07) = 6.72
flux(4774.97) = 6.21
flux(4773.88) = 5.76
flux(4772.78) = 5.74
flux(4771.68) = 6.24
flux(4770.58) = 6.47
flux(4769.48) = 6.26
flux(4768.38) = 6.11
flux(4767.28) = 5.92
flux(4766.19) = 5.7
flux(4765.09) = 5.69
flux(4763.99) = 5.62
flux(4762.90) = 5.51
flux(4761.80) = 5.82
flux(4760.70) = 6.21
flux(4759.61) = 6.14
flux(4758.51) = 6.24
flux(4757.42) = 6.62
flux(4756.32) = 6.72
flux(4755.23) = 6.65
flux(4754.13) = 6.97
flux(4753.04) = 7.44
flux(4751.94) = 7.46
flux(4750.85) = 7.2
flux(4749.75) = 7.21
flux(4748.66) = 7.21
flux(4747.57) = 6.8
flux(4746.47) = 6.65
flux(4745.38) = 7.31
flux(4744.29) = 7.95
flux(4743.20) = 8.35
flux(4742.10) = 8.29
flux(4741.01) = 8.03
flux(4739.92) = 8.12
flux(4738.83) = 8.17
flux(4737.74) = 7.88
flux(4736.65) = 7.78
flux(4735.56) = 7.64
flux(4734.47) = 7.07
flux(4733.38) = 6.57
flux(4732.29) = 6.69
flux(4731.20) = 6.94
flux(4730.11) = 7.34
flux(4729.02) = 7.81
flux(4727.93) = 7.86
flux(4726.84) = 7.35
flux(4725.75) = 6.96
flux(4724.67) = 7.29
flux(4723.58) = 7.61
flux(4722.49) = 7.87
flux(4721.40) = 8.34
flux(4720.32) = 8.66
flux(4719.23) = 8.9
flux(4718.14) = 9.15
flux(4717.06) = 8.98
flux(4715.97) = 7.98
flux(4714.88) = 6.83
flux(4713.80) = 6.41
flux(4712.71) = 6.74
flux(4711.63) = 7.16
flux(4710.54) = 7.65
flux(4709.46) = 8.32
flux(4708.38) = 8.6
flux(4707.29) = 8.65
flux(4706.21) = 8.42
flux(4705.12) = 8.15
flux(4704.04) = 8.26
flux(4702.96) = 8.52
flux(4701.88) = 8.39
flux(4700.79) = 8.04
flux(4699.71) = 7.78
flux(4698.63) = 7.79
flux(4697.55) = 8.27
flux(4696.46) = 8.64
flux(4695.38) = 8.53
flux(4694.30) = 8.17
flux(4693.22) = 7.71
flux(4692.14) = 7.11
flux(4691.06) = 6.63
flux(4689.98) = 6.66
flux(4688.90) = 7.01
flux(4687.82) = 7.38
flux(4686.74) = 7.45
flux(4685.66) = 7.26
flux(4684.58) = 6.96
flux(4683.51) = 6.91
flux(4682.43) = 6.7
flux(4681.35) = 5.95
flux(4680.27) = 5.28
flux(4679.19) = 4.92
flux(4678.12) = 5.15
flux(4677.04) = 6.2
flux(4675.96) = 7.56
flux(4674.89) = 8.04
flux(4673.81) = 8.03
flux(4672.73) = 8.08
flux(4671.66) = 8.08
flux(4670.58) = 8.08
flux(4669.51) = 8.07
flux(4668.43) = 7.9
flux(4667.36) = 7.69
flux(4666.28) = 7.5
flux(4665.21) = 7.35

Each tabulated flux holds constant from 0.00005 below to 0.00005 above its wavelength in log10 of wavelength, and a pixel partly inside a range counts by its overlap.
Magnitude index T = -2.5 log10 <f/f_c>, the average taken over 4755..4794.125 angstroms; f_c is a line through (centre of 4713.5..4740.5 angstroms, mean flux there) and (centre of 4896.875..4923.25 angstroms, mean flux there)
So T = 0.165 mag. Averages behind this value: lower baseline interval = 7.7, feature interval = 7.1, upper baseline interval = 9.83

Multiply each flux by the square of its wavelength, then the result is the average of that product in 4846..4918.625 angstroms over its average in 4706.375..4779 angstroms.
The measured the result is 1.36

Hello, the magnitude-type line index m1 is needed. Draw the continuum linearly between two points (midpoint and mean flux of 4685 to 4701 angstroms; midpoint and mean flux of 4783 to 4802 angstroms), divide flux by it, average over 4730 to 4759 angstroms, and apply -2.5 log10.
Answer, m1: 0.10 mag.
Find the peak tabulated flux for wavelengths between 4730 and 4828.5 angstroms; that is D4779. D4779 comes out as 9.86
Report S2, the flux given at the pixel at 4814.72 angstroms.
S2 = 9.18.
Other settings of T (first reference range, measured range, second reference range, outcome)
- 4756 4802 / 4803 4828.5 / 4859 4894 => -0.085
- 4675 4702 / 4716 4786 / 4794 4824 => 0.087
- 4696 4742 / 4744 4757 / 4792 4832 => 0.157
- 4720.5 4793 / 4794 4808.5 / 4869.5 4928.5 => -0.052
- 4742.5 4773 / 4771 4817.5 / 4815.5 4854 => -0.045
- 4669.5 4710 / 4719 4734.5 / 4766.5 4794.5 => -0.002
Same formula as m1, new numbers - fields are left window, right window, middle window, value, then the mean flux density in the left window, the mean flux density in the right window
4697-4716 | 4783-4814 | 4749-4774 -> 0.27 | 7.88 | 8.37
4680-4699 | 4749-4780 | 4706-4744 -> -0.12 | 7.27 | 6.6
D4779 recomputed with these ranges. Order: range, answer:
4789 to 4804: 9.27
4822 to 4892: 11.5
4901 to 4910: 10.6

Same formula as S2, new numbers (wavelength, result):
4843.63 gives 9.59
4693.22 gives 7.71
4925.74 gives 10.2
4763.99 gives 5.62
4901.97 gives 9.38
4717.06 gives 8.98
